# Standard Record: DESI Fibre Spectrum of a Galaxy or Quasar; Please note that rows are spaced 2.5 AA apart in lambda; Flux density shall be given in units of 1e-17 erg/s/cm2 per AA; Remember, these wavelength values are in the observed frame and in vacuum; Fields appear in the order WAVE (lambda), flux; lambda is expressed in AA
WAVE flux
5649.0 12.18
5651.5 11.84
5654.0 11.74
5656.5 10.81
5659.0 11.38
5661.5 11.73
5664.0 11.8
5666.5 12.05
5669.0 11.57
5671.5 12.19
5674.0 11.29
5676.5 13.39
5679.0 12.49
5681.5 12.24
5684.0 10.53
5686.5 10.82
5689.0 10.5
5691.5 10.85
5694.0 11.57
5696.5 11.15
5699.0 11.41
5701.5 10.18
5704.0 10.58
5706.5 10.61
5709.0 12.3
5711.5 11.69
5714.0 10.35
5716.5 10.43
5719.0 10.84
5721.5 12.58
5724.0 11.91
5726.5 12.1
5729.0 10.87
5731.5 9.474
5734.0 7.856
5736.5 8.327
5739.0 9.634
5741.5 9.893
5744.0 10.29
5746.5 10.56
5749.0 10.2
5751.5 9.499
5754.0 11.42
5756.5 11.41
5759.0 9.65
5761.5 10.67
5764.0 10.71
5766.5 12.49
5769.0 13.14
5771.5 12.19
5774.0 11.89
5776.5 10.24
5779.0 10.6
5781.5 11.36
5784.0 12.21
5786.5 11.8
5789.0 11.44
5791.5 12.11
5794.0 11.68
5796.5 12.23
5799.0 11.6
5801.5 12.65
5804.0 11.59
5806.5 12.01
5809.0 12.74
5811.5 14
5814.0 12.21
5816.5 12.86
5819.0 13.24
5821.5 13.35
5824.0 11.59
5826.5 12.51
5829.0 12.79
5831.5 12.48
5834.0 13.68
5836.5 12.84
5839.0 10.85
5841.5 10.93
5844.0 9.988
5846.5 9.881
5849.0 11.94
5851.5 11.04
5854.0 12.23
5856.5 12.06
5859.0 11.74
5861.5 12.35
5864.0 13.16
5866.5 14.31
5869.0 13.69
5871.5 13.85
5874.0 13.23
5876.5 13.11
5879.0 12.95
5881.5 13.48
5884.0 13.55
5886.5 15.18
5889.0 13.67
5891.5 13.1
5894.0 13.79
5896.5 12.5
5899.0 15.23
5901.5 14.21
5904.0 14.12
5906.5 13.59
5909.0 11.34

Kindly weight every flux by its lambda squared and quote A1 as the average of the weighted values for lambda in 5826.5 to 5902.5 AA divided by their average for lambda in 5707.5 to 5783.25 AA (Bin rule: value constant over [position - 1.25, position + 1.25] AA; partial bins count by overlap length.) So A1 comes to 1.23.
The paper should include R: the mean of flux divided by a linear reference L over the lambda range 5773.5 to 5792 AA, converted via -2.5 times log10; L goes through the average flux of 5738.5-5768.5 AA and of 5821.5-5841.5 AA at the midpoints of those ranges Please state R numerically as -0.01 mag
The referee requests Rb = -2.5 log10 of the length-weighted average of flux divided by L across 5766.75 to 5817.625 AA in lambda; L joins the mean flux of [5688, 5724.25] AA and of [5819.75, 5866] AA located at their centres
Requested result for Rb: -0.03 mag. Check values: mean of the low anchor 11.1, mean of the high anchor 12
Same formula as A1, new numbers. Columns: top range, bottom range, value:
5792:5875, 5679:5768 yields 1.19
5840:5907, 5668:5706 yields 1.21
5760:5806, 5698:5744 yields 1.13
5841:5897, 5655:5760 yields 1.23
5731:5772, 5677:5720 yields 0.95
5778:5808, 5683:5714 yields 1.11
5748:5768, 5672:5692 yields 0.96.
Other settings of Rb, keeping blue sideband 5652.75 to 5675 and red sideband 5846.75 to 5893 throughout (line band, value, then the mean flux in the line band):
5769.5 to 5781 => 0.09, 11.4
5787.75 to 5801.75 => 0.05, 11.9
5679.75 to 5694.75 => 0.06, 11.1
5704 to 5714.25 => 0.06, 11.2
